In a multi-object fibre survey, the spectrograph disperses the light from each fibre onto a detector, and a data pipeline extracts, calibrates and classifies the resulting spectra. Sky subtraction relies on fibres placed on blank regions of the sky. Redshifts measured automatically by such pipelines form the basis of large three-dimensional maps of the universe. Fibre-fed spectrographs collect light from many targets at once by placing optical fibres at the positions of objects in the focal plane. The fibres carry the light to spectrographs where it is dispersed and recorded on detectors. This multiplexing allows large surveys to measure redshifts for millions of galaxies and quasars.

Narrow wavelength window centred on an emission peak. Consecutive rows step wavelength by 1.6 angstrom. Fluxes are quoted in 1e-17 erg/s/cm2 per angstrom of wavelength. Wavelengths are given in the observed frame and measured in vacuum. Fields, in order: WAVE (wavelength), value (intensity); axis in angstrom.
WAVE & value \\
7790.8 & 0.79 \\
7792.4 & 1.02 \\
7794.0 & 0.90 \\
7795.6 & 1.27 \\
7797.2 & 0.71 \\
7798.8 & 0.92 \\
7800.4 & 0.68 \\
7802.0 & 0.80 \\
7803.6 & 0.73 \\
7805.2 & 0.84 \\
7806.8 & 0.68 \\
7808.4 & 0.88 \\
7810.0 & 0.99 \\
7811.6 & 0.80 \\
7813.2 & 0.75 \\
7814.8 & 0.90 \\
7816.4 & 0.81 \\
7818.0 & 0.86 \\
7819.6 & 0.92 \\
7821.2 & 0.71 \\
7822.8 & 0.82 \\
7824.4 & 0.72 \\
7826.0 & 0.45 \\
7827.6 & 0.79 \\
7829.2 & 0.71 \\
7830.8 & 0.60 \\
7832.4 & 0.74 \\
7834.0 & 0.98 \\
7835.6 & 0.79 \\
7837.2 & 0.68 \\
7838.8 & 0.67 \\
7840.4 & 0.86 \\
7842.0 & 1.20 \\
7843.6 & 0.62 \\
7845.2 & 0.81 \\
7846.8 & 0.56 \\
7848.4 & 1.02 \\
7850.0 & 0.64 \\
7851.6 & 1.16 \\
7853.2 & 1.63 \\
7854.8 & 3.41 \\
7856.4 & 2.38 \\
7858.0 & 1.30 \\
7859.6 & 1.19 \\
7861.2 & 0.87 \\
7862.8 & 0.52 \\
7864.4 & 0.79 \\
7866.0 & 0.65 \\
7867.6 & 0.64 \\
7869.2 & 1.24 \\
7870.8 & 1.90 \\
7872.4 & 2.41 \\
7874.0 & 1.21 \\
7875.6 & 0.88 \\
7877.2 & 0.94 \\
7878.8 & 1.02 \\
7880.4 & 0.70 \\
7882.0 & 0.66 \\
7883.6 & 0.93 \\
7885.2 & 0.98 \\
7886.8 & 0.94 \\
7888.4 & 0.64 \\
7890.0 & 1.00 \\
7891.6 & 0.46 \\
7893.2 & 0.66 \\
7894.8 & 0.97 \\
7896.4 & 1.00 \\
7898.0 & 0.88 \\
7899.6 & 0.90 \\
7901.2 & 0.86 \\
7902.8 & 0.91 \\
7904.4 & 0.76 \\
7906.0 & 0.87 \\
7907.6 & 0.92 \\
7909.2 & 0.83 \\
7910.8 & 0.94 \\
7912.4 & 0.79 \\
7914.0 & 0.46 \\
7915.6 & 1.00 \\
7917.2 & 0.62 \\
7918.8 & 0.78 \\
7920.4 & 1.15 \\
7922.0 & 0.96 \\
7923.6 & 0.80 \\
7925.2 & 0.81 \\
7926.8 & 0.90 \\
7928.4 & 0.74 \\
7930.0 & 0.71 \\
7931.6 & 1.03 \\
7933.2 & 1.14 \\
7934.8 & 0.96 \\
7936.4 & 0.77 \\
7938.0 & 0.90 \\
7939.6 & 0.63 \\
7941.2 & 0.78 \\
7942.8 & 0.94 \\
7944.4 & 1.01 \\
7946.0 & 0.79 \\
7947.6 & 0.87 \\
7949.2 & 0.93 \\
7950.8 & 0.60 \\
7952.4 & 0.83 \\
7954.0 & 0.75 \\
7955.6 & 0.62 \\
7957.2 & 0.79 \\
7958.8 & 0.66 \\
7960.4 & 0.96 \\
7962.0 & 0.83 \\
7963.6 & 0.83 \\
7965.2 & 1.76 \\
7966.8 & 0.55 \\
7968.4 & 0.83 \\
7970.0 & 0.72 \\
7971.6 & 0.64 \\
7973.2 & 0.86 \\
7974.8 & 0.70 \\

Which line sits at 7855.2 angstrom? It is [S II]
